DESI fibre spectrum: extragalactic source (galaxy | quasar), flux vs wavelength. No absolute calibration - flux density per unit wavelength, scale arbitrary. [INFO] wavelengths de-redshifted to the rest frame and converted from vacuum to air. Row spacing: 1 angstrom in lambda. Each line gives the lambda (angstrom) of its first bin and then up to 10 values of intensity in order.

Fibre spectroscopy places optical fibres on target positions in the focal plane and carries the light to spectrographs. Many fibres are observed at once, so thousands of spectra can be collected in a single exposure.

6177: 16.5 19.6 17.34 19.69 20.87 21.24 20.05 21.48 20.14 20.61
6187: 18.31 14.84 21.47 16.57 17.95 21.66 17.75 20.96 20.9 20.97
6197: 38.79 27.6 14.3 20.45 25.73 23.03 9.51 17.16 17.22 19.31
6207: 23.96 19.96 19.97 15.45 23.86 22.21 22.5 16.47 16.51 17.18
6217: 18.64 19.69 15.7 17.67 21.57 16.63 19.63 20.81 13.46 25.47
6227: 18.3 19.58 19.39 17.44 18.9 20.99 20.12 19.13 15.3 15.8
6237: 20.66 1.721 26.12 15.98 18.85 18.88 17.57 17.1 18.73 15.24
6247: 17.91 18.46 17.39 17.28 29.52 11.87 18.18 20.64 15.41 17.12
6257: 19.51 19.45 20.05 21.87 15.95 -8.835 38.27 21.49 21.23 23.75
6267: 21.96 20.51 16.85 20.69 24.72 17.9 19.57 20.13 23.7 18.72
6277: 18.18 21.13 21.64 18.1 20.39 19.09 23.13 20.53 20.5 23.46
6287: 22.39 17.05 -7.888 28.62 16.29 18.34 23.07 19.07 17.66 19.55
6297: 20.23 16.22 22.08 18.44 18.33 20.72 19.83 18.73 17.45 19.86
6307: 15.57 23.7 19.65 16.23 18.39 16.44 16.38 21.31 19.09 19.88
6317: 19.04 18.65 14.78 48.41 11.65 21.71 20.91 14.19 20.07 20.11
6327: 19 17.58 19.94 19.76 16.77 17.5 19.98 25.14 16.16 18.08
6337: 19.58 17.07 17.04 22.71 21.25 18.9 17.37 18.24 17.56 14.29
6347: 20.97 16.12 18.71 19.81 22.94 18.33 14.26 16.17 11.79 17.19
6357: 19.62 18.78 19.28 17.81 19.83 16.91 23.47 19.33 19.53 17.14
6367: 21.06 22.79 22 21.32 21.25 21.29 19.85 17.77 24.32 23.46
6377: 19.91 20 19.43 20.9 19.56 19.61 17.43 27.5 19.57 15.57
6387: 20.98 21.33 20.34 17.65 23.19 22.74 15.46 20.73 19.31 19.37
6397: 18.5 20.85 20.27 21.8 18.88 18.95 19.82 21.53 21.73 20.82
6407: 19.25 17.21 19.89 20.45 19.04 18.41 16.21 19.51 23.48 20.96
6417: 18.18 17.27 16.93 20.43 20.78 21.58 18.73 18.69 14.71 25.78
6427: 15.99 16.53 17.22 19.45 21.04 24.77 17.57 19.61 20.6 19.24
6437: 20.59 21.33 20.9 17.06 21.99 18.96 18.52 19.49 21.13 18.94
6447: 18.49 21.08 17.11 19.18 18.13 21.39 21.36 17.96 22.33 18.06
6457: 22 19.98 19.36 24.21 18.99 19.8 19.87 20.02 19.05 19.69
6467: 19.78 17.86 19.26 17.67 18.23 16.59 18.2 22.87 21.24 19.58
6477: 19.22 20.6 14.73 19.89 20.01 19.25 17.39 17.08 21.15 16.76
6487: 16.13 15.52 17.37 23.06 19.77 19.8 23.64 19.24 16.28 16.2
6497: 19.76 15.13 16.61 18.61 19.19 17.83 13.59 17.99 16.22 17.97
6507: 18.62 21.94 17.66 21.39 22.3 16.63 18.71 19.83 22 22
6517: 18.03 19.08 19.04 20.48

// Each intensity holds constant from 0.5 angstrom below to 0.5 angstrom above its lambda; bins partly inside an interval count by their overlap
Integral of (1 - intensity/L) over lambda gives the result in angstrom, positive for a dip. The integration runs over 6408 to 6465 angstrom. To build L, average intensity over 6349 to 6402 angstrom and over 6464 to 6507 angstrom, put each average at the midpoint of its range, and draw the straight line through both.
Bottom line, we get -1.8 angstrom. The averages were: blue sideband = 19.8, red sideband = 18.5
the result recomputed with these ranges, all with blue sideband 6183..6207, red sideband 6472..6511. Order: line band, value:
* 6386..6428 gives -1.1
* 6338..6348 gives 0.5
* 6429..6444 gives -0.8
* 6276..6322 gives 0.9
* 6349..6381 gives -0.4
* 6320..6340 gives 0.2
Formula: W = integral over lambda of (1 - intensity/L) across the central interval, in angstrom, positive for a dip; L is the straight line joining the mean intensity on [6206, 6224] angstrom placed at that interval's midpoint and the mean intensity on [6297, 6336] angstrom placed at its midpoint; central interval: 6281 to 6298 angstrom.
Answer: 0.55 angstrom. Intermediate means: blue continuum 19.3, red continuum 19.5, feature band 18.8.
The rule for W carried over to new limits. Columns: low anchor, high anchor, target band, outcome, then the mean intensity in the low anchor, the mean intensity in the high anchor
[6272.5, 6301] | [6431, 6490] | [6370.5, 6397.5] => -1.3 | 19.2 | 19.4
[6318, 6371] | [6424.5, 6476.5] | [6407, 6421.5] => 0.2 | 19.3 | 19.6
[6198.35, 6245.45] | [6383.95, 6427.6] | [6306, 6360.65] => 1.0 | 18.6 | 19.7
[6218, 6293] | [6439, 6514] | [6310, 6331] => -0.9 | 18.8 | 19.1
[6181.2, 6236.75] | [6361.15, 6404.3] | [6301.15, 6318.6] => 1.0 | 19.7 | 20.3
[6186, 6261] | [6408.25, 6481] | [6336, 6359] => 1.4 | 19.1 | 19.5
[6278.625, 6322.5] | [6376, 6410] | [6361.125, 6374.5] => -0.3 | 19.4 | 20.1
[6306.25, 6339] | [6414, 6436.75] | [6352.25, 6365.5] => 1.0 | 19.4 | 19.5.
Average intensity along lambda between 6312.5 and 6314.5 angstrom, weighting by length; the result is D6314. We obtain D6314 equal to 18.8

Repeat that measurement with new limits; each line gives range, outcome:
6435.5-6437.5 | 19.9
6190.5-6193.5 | 19.1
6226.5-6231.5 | 18.7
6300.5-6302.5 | 19.5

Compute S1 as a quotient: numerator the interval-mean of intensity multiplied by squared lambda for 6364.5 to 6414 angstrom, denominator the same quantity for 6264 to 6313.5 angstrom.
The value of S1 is 1.07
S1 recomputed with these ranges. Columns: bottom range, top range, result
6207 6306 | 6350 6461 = 1.09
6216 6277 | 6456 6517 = 1.09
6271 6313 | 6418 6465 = 1.08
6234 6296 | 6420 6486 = 1.10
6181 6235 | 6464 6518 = 1.04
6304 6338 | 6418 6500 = 1.04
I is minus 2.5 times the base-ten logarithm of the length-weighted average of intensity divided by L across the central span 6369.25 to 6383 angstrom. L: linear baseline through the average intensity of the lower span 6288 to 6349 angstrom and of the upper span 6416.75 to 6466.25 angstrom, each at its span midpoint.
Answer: -0.073 mag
